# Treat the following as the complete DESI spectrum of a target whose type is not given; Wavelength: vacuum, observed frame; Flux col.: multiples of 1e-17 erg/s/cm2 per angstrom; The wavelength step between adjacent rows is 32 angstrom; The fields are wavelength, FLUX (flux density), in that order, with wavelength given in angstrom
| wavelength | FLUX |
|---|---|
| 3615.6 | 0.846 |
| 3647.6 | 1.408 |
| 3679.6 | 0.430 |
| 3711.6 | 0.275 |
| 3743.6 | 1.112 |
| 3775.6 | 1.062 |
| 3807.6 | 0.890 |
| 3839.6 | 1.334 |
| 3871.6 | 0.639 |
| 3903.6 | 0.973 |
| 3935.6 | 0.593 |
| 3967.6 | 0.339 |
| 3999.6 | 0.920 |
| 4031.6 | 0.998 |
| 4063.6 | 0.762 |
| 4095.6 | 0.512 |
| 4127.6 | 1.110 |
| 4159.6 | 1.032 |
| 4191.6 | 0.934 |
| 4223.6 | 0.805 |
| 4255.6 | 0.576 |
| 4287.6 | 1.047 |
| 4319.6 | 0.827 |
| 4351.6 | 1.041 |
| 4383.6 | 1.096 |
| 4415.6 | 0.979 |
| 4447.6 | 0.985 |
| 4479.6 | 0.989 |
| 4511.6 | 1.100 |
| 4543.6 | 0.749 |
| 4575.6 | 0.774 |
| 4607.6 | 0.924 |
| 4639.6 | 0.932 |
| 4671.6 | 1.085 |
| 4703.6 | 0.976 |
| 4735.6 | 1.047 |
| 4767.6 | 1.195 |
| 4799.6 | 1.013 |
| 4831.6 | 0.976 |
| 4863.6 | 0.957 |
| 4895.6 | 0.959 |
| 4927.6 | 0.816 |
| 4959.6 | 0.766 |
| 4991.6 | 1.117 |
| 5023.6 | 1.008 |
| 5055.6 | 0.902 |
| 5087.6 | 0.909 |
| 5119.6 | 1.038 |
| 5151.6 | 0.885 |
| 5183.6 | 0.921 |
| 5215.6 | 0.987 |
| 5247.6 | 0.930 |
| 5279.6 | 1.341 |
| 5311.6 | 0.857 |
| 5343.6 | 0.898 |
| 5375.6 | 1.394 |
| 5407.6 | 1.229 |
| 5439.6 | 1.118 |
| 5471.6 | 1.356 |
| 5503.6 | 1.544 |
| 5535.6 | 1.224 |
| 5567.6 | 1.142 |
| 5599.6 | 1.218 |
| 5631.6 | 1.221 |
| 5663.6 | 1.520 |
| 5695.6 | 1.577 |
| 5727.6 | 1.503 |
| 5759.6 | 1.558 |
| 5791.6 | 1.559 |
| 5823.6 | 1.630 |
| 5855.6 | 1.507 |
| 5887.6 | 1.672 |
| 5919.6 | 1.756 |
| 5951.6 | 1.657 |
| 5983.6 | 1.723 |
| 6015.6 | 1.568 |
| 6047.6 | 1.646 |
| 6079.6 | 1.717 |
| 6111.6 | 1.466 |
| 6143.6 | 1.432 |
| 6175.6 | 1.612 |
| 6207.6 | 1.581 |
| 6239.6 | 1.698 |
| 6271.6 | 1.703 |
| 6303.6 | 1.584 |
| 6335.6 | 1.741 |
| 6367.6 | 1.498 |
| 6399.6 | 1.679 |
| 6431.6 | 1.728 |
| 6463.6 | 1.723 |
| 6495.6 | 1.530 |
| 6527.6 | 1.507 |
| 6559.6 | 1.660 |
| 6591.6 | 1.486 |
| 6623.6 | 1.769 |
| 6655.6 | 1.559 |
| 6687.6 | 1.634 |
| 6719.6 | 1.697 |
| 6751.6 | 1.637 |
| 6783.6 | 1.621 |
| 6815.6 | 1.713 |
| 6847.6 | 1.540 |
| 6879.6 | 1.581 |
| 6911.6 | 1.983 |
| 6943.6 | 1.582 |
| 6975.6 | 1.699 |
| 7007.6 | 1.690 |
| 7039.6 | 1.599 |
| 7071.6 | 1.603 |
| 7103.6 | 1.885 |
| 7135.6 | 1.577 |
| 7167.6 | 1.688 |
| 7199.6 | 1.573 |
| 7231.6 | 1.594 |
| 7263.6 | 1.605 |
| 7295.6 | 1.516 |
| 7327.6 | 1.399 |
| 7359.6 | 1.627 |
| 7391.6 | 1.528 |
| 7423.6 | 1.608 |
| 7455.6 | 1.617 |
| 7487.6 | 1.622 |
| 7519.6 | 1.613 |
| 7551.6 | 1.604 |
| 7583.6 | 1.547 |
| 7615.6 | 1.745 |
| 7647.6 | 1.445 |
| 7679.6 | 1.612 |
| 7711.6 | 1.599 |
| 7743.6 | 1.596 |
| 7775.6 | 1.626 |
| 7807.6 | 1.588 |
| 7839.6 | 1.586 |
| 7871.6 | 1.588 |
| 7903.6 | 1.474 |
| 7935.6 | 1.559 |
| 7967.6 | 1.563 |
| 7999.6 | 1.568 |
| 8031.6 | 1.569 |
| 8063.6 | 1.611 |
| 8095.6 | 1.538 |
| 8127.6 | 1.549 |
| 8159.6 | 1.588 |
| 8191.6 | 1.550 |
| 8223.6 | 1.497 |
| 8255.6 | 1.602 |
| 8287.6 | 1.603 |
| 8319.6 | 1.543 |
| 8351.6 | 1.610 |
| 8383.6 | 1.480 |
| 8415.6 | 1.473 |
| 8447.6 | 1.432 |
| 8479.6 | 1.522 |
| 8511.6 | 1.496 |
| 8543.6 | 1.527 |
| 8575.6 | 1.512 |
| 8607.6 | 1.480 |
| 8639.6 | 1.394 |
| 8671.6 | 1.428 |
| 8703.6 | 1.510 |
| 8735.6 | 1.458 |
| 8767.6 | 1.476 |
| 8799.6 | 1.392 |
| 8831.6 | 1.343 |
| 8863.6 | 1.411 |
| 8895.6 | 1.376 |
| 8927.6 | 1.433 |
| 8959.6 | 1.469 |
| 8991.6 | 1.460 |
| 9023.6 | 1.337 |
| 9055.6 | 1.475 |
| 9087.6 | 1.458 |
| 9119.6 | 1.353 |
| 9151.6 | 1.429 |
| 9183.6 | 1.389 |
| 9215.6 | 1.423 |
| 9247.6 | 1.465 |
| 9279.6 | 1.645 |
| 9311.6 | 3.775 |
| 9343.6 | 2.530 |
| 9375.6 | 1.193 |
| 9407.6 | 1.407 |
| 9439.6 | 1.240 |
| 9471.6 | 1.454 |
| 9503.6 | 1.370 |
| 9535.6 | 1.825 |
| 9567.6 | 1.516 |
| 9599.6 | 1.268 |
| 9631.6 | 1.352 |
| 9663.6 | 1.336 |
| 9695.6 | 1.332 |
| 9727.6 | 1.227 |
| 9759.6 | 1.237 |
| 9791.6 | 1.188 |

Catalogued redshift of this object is 0.42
